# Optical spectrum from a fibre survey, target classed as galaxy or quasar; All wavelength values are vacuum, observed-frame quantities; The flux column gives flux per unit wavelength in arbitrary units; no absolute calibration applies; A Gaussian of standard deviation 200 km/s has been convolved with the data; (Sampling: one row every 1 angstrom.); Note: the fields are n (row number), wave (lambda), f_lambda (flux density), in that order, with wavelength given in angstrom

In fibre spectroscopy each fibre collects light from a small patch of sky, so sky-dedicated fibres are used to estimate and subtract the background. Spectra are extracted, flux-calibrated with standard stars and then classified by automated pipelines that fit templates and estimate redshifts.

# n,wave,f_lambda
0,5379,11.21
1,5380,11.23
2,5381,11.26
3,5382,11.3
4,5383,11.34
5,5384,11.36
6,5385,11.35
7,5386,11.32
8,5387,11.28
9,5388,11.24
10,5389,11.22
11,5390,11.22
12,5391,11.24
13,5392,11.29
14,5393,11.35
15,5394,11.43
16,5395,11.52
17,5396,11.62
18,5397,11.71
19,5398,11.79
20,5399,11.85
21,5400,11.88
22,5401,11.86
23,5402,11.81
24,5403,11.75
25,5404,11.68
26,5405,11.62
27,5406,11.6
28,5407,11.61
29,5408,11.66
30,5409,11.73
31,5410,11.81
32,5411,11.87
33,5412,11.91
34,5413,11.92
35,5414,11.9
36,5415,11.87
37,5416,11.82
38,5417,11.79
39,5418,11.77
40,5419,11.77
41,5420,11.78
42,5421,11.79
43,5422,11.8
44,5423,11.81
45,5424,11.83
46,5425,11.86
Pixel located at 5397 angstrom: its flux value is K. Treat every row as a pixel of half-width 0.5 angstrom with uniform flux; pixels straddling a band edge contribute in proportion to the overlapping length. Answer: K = 11.71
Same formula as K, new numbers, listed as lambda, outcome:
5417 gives 11.79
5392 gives 11.29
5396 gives 11.62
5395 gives 11.52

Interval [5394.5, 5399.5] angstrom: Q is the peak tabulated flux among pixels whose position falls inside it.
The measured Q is 11.85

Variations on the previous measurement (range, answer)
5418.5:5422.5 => 11.8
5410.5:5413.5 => 11.92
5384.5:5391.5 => 11.35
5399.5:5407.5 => 11.88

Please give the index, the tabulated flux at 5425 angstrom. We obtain 11.86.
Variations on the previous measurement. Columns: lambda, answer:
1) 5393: 11.35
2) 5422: 11.8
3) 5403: 11.75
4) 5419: 11.77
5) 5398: 11.79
